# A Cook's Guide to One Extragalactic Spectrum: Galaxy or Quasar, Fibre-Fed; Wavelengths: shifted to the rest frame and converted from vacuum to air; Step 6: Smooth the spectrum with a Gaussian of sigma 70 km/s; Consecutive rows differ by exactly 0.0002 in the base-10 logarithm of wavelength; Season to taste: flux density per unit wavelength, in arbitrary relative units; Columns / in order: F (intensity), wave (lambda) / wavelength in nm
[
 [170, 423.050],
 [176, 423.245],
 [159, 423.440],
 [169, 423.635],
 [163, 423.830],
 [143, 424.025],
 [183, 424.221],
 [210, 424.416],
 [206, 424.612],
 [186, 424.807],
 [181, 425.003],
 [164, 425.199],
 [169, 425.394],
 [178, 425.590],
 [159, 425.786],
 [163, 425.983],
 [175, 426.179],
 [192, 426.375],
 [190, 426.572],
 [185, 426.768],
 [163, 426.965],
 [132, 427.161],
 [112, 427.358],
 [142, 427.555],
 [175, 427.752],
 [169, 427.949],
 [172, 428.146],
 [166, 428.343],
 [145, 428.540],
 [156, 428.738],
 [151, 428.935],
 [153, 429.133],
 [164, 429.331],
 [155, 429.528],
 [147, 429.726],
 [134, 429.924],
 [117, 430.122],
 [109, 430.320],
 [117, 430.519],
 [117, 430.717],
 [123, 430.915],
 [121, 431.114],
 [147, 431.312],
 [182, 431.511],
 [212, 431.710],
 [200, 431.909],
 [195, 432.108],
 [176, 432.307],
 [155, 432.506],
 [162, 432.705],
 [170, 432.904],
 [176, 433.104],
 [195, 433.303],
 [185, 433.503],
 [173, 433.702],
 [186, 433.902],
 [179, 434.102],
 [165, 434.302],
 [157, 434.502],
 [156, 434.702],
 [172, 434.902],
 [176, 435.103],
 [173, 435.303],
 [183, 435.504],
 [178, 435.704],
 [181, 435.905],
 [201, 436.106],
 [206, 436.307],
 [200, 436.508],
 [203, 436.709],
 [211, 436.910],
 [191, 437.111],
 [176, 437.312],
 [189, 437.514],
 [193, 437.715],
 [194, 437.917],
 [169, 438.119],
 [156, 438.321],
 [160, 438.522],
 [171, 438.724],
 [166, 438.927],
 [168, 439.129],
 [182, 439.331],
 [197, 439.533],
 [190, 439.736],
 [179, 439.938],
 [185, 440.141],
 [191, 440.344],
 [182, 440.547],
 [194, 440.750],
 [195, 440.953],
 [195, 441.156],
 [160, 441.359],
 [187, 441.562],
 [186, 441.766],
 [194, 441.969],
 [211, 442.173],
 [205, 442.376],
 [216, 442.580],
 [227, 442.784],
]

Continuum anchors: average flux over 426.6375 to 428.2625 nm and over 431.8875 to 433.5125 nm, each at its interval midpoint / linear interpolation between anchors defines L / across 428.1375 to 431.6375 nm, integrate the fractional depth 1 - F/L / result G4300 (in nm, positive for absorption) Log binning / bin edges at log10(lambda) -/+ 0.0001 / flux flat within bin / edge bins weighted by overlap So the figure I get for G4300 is 0.50 nm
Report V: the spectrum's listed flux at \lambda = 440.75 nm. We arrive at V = 194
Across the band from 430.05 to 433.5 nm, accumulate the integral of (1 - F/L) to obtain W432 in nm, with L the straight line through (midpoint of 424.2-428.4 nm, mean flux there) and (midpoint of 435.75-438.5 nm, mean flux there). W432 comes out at 0.42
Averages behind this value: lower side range 171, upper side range 189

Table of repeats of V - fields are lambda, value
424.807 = 186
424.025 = 143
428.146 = 172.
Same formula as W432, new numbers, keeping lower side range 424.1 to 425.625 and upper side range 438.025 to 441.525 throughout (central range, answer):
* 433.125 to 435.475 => 0.08 nm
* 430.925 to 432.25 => 0.07 nm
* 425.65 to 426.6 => 0.05 nm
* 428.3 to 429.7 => 0.21 nm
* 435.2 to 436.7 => -0.08 nm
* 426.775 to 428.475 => 0.26 nm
